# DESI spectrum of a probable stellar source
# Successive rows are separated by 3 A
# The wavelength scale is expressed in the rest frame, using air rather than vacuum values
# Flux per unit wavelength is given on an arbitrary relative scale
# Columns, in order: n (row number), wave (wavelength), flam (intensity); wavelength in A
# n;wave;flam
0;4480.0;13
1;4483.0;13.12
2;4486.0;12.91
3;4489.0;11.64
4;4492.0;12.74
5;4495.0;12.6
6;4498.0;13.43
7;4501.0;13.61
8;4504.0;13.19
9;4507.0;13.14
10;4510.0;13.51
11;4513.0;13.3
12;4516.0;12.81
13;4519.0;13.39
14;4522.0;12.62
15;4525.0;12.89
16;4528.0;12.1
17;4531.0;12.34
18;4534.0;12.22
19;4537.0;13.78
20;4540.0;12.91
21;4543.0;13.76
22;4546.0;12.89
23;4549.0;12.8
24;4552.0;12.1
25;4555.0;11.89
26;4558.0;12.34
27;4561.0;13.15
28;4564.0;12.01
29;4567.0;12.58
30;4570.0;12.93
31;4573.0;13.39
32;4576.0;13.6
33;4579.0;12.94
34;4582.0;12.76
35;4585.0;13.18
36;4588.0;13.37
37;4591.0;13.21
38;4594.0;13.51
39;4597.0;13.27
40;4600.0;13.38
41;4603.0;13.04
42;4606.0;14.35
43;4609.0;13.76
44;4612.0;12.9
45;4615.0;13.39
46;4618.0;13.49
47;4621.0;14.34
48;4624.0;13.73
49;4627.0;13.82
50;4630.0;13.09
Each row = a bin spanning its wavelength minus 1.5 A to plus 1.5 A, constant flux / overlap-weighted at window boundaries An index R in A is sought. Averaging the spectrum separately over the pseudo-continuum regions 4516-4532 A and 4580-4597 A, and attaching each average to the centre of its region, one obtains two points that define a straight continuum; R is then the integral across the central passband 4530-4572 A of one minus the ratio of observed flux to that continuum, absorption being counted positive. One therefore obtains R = 0.6 A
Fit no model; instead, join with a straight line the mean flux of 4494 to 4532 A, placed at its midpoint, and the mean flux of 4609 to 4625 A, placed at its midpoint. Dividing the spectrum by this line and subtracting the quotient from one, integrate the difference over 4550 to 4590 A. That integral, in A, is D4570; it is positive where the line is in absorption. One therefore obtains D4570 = 1.6 A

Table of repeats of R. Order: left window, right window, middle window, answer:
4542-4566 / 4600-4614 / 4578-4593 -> 0.0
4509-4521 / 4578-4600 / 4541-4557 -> 0.6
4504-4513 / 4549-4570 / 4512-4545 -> 0.1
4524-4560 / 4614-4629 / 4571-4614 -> 0.1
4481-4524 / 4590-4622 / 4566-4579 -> 0.2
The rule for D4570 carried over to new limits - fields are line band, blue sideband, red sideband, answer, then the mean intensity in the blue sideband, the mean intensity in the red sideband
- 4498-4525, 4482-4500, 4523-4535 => -1.3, 12.8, 12.4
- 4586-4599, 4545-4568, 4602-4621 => -0.1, 12.5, 13.6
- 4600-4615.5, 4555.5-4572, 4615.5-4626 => 0.0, 12.6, 13.8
